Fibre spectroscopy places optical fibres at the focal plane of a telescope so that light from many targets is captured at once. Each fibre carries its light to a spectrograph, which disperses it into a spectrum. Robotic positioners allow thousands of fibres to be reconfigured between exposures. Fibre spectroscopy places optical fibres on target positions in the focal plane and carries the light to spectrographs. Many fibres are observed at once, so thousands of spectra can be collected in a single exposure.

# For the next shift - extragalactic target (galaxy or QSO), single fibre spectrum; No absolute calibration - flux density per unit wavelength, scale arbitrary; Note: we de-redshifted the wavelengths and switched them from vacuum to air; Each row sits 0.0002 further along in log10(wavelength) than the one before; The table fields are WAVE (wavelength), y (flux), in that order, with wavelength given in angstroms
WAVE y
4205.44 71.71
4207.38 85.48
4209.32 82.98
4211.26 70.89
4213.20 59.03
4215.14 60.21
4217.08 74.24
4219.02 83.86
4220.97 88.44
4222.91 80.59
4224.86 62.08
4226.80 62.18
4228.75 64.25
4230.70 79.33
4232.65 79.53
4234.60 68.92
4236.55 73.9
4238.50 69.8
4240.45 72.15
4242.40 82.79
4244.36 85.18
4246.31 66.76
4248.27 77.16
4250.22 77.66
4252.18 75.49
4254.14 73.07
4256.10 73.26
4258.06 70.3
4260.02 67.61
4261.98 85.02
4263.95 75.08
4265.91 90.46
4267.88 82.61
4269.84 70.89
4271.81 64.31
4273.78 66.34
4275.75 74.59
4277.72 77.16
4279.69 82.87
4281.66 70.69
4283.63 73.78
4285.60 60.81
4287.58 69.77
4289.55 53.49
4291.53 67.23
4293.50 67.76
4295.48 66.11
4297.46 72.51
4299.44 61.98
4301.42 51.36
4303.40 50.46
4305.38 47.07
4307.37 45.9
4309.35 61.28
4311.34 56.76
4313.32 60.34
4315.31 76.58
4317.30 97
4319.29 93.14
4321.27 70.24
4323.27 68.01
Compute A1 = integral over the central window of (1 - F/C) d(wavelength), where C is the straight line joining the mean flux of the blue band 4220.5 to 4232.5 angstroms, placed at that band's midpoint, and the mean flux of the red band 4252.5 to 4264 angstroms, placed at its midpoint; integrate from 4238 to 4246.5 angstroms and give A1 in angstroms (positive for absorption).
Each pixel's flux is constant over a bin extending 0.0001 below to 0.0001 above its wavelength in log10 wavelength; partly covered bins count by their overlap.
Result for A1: -0.36 angstroms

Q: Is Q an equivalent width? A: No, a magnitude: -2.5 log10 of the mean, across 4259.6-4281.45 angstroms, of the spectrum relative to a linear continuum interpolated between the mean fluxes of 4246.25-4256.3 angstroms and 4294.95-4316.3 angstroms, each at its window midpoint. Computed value -0.11 mag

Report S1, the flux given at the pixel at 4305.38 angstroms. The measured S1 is 47.07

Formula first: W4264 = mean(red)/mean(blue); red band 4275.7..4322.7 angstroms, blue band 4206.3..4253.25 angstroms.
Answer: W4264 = 0.90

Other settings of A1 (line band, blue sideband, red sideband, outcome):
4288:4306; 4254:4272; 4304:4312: -0.6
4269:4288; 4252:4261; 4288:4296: -1.2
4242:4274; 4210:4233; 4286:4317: -4.0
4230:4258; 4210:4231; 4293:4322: -2.2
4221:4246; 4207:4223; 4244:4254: 0.6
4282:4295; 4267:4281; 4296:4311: -0.1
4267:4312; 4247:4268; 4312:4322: 7.4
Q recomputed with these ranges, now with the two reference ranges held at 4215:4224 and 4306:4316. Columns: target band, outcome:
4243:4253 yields -0.058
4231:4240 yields 0.028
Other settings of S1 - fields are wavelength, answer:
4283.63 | 73.78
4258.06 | 70.3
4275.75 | 74.59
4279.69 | 82.87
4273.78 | 66.34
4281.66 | 70.69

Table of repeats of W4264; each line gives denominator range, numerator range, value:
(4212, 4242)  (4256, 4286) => 1.03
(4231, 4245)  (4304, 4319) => 0.85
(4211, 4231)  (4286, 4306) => 0.86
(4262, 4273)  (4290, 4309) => 0.76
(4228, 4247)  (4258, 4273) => 1.02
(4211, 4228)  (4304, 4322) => 0.94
